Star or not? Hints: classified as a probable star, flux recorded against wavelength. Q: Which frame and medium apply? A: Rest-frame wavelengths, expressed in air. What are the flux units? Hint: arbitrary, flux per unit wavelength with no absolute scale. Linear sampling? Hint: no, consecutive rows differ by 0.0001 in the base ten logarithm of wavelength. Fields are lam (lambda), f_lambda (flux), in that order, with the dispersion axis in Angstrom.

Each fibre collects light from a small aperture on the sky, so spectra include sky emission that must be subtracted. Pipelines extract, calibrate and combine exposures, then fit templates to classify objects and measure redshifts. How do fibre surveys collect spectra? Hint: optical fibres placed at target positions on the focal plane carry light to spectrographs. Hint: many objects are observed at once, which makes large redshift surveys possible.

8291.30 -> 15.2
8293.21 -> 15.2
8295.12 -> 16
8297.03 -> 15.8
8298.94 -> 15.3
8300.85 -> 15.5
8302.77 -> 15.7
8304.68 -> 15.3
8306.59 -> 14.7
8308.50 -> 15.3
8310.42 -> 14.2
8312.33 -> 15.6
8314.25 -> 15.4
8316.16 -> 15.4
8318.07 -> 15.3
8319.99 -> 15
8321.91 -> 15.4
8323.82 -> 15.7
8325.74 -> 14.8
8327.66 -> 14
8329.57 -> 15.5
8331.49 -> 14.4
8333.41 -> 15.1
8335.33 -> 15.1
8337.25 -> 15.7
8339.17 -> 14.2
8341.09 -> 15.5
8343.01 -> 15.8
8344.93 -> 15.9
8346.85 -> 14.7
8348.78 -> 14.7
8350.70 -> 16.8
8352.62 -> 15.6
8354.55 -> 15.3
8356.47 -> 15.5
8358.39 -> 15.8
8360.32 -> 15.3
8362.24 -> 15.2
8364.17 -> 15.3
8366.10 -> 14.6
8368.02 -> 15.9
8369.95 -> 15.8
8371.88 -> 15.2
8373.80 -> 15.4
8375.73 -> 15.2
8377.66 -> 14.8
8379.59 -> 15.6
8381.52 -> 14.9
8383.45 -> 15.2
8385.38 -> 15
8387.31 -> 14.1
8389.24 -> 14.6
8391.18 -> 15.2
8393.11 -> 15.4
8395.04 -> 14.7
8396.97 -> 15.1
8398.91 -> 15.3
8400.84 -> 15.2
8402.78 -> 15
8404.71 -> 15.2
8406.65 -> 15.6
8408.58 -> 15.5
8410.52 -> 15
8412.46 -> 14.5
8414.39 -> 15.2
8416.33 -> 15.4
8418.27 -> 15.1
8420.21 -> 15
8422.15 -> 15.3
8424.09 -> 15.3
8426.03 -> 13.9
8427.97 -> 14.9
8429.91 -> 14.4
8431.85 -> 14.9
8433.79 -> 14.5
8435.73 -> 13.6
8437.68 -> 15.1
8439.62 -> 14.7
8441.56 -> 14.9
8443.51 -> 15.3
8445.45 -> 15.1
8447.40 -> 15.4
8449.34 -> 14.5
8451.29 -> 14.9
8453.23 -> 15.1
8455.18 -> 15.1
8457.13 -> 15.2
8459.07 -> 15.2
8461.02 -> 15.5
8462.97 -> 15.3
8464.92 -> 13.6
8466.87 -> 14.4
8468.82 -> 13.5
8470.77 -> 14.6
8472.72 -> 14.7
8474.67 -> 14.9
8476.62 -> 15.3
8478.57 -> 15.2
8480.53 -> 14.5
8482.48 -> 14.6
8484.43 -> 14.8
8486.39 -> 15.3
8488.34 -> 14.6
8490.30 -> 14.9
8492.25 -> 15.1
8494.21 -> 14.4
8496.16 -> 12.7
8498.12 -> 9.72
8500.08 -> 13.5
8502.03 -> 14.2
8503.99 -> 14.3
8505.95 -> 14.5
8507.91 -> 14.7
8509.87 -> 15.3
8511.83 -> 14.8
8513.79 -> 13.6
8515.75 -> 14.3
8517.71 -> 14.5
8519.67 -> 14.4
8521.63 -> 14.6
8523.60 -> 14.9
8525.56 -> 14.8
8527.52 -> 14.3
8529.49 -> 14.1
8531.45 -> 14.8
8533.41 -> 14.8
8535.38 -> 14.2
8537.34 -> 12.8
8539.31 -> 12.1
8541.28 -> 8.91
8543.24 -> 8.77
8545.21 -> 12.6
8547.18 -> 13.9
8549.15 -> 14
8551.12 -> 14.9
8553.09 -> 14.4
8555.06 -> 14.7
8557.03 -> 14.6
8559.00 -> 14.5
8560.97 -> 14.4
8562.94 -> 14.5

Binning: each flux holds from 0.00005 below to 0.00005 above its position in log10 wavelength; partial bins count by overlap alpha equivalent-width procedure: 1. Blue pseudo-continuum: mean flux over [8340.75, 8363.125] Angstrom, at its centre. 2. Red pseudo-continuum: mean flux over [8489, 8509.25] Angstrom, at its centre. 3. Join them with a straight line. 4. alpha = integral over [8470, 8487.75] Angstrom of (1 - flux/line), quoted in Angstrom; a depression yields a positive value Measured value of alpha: -1.0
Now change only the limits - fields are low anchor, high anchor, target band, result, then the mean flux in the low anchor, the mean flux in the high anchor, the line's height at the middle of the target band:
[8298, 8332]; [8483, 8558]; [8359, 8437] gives -2.1 Angstrom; 15.1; 13.9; 14.6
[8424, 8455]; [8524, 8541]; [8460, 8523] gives -0.7 Angstrom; 14.8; 13.8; 14.2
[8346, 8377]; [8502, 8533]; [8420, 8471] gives 0.5 Angstrom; 15.4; 14.5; 14.9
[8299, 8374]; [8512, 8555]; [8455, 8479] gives -1.0 Angstrom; 15.3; 13.6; 14.2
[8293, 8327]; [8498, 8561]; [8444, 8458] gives -0.7 Angstrom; 15.3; 13.8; 14.4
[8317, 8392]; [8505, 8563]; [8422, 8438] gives 0.1 Angstrom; 15.2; 13.9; 14.7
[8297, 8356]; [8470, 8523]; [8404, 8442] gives -0.4 Angstrom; 15.2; 14.4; 14.7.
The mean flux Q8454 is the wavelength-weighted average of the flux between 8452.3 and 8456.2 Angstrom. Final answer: 15.1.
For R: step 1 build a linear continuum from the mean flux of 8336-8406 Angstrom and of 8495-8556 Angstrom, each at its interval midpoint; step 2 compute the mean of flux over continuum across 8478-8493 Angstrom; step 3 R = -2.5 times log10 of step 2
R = -0.06 mag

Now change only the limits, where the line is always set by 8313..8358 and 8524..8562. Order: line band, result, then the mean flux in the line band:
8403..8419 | -0.04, 15.2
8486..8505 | 0.01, 13.8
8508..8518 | -0.05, 14.5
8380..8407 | -0.02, 15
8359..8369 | -0.02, 15.3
